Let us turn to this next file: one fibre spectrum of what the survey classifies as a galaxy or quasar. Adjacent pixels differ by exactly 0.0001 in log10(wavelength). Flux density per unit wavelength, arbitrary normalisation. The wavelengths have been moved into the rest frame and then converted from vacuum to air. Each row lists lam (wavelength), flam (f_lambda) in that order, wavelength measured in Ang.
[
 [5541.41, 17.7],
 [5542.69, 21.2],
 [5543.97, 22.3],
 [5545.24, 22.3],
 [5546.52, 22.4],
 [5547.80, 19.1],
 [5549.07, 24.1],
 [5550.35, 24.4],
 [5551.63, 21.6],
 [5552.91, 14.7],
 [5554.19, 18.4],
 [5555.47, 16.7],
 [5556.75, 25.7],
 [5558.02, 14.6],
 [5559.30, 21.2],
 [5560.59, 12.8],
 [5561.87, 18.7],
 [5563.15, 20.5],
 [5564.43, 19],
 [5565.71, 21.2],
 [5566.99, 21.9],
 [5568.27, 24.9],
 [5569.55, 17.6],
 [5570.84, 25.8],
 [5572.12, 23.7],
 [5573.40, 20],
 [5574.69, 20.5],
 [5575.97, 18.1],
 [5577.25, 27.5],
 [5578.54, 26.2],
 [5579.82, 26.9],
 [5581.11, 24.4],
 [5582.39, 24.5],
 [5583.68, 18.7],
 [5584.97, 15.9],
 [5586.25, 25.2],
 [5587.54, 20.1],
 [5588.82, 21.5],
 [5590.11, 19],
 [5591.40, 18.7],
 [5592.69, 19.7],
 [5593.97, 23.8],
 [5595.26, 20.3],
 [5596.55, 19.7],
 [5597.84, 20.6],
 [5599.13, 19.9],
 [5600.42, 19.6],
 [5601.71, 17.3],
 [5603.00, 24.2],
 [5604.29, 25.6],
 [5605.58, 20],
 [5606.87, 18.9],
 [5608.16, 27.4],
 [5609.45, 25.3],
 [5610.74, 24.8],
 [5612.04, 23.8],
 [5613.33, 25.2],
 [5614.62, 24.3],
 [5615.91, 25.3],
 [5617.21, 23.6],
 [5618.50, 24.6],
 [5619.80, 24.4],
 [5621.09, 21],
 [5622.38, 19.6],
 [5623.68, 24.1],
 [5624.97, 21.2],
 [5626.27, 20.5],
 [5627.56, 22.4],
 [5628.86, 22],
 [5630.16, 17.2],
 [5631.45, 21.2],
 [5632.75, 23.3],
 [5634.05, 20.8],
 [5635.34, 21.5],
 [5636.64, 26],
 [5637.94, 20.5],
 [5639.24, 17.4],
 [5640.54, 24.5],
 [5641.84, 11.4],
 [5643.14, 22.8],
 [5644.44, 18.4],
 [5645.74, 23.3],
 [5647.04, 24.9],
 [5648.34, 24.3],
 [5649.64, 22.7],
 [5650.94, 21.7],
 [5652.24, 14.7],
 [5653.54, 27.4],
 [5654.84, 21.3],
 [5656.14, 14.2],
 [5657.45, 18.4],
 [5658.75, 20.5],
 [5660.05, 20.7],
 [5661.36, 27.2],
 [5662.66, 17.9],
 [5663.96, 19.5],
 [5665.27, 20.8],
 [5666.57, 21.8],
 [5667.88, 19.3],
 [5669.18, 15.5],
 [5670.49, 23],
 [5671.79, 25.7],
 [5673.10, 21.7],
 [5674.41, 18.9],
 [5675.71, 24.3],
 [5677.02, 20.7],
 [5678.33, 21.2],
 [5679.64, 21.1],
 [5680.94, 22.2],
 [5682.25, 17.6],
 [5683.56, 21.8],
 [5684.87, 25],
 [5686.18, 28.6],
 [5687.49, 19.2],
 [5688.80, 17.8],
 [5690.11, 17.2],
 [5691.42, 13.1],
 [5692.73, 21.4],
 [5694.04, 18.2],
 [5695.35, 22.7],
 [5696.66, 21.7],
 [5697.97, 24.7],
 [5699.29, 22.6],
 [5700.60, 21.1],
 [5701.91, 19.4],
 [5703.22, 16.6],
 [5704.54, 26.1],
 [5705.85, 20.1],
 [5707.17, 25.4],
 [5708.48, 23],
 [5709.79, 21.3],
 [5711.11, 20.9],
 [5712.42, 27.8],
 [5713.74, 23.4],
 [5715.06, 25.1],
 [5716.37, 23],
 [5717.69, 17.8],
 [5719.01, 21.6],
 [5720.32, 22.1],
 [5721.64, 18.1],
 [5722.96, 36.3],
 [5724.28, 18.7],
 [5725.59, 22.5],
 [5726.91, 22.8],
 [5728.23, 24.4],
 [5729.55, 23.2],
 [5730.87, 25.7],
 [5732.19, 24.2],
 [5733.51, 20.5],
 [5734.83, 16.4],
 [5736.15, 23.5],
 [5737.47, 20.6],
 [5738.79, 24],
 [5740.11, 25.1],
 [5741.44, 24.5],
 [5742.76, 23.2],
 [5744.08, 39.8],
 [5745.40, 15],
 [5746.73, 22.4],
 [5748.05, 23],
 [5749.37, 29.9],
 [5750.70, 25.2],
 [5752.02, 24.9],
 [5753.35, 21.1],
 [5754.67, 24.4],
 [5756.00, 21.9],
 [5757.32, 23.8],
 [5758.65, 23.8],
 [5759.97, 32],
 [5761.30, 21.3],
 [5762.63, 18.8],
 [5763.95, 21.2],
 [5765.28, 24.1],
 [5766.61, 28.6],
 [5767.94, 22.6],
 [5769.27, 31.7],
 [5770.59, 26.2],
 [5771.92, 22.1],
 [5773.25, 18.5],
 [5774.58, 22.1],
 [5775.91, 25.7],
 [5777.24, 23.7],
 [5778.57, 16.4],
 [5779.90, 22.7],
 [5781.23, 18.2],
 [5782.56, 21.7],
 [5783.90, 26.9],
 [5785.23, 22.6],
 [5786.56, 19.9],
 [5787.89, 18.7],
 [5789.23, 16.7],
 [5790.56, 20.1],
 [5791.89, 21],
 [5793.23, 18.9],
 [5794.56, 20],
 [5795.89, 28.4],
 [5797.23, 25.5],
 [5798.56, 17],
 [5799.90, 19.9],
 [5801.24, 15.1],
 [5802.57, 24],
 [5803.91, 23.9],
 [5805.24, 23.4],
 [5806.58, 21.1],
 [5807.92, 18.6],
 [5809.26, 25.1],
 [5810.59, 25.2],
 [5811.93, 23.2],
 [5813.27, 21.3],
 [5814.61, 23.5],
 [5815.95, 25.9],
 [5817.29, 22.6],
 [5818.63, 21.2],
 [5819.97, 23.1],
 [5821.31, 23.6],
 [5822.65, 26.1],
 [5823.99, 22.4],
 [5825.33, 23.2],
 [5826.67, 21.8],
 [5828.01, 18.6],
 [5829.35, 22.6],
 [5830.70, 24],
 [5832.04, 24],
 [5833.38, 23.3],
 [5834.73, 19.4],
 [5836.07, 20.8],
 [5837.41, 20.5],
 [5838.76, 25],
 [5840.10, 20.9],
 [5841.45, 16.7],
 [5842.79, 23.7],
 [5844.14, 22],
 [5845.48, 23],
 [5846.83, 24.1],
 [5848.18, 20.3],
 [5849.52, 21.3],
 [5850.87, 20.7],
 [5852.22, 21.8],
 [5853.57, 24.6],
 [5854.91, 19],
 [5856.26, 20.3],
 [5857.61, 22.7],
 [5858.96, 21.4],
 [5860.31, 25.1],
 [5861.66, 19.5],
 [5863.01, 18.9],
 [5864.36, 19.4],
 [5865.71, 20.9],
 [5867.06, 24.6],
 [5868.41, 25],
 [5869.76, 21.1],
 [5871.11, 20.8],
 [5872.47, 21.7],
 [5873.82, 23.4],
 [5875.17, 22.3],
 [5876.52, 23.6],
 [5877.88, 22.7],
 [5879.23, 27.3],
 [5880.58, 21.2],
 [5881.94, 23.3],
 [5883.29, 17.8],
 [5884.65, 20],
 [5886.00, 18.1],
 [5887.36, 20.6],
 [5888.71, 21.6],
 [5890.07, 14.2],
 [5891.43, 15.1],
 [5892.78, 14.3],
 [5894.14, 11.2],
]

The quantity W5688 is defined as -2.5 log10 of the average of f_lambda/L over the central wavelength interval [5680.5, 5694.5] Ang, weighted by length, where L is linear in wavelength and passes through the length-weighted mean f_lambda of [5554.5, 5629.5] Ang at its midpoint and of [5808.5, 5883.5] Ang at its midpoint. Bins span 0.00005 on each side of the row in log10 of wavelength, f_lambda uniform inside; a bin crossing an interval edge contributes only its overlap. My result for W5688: 0.09 mag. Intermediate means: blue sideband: 21.7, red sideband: 22.3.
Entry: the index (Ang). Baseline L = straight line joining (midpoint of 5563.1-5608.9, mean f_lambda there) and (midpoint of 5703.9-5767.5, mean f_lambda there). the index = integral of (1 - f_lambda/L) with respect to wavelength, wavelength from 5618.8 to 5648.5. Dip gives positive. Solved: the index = 1.1 Ang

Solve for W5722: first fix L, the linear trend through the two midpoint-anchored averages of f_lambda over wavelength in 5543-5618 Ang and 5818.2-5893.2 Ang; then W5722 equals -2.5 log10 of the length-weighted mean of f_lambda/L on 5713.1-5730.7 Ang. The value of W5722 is -0.07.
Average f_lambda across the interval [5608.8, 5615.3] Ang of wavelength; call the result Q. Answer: 24.7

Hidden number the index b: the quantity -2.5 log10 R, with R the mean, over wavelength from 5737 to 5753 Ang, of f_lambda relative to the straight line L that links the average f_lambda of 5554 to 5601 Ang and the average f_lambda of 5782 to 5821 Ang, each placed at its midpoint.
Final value -0.15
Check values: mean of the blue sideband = 20.9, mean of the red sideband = 21.9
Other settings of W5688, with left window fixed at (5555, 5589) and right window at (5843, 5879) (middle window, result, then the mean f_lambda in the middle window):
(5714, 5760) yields -0.09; 23.6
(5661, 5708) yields 0.02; 21.1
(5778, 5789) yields 0.05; 20.7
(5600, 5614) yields -0.08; 23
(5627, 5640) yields 0.01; 21.2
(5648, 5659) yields 0.05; 20.5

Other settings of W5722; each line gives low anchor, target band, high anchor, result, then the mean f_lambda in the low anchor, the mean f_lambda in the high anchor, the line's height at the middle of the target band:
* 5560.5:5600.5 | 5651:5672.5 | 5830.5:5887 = 0.05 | 21.3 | 21.8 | 21.4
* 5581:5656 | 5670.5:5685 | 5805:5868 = 0.00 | 21.7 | 22.1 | 21.8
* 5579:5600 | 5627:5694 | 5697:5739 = 0.05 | 21.2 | 22.6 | 22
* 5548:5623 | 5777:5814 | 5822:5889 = 0.02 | 21.6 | 21.9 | 21.8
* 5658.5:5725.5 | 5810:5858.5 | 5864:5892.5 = -0.05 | 21.6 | 21.1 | 21.2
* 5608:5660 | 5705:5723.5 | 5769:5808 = -0.07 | 21.9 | 21.6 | 21.8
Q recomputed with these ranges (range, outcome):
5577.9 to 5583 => 25.5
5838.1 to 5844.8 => 21.7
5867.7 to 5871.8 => 22.3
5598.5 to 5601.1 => 19.7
